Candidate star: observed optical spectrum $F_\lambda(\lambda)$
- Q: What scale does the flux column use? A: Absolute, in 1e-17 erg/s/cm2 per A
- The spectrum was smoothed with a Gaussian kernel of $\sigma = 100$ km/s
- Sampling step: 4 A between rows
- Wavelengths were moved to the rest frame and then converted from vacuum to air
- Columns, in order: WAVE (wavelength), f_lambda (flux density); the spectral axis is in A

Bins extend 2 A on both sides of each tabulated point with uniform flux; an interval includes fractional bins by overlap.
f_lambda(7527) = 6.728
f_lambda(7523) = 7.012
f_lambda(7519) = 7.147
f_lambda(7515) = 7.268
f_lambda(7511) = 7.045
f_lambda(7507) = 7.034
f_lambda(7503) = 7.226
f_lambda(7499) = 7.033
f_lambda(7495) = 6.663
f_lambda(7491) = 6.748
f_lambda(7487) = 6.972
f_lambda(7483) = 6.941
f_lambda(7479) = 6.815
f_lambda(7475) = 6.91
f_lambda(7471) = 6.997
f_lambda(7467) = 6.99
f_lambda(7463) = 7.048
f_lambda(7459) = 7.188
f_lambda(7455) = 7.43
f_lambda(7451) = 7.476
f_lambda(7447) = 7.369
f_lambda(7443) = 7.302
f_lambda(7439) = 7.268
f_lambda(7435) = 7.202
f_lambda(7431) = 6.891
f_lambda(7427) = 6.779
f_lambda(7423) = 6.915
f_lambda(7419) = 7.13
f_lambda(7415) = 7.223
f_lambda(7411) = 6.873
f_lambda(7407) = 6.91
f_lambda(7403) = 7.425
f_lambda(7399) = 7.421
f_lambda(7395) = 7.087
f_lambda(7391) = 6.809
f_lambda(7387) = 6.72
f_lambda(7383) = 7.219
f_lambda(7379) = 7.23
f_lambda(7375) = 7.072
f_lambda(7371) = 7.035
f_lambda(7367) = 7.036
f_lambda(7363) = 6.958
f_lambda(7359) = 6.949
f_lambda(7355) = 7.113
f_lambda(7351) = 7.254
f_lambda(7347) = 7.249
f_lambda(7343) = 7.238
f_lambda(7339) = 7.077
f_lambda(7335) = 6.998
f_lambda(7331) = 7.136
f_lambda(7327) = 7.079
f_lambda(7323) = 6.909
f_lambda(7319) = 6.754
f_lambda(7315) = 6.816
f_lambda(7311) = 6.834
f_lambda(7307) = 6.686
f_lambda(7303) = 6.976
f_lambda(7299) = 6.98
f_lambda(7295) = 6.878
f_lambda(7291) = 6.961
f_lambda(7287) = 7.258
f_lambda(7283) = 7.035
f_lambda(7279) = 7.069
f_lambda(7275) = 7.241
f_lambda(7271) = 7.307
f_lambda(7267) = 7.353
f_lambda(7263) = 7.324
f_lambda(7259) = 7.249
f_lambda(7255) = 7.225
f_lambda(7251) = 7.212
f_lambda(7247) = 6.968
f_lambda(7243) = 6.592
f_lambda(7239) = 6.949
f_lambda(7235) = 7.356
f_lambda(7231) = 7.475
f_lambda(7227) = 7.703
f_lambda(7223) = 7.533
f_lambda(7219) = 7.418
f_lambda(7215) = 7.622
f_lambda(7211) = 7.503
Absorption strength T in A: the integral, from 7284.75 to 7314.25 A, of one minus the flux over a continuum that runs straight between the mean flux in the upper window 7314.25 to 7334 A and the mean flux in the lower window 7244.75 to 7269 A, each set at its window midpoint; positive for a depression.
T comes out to 0.5 A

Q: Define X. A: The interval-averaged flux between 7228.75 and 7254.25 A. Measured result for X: 7.1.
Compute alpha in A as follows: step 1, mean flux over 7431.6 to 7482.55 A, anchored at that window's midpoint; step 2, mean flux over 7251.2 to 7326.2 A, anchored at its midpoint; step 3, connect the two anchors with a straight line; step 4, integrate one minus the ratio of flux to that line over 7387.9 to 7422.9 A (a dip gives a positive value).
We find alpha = 0.2 A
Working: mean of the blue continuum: 7.05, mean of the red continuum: 7.15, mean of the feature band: 7.09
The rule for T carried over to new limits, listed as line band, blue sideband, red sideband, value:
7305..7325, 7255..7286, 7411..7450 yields 1.1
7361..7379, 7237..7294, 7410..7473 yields 0.2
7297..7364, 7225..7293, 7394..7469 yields 1.6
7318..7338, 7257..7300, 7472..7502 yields 0.3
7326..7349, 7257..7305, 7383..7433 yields -0.1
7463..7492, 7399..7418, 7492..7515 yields 0.5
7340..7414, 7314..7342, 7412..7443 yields -0.7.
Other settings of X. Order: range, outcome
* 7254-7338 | 7.05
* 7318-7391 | 7.05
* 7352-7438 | 7.05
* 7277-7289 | 7.12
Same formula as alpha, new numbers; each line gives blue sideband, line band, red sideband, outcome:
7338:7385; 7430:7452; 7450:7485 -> -0.5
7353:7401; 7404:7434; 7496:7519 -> 0.4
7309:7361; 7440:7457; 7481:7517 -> -0.9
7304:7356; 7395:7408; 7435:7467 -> -0.2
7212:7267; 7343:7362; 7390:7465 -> 0.2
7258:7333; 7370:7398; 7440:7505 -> 0.1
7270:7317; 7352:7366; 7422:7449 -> 0.0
